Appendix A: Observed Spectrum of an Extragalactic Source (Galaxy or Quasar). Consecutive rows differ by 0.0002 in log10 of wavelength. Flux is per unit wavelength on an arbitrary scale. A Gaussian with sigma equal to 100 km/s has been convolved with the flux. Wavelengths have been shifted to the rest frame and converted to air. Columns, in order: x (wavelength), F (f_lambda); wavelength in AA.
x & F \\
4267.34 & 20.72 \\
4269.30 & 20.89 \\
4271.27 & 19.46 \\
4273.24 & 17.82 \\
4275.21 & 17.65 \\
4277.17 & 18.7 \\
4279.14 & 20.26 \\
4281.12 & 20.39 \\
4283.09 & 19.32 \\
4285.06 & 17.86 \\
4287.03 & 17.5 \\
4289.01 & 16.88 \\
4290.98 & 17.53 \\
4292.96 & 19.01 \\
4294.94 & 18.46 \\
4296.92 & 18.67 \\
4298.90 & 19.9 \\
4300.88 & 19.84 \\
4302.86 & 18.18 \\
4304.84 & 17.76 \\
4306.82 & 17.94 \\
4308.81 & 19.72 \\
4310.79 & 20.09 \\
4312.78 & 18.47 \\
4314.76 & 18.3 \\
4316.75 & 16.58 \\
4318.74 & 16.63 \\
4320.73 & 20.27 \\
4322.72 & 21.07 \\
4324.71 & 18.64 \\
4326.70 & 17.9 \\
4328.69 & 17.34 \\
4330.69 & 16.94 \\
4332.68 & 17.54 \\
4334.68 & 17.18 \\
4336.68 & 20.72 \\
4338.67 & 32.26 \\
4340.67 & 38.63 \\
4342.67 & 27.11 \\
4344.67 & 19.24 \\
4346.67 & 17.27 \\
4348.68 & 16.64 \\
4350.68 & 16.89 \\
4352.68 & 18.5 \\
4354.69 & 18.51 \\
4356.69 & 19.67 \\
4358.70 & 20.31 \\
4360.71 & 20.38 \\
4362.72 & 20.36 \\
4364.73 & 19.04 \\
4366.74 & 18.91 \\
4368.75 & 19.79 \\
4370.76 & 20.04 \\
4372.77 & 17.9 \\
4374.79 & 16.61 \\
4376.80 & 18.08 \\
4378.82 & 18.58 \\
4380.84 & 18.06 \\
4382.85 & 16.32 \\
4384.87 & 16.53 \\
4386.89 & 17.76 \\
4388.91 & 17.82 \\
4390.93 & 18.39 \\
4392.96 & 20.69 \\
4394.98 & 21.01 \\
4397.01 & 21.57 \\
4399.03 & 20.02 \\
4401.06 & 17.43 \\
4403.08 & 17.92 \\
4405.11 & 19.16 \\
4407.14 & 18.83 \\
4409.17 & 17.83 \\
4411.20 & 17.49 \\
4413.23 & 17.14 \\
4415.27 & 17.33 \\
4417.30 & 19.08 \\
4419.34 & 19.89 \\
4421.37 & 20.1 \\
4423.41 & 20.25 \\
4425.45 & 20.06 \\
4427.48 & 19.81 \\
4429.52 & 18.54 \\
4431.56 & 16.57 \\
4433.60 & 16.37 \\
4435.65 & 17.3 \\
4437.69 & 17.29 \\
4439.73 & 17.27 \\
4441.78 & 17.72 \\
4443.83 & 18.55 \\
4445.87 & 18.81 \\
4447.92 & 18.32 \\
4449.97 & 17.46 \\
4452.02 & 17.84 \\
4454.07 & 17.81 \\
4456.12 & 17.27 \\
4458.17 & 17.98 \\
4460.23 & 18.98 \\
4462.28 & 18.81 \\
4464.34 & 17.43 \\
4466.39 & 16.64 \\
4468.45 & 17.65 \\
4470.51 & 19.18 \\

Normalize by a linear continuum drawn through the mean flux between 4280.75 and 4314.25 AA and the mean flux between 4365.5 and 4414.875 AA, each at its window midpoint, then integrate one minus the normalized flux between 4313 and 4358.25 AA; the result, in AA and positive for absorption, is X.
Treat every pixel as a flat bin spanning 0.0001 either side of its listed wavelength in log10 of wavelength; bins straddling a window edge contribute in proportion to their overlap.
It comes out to -3.8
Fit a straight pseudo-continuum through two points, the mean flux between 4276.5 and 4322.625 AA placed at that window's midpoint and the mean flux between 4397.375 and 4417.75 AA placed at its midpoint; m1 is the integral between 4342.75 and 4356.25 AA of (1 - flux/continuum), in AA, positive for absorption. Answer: 0.0 AA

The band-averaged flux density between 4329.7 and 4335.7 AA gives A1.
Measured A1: 17.2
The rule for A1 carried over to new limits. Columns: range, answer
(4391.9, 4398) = 21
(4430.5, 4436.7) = 16.8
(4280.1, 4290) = 18.4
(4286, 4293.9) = 17.7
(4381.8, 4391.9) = 17.4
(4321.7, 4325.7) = 19.9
